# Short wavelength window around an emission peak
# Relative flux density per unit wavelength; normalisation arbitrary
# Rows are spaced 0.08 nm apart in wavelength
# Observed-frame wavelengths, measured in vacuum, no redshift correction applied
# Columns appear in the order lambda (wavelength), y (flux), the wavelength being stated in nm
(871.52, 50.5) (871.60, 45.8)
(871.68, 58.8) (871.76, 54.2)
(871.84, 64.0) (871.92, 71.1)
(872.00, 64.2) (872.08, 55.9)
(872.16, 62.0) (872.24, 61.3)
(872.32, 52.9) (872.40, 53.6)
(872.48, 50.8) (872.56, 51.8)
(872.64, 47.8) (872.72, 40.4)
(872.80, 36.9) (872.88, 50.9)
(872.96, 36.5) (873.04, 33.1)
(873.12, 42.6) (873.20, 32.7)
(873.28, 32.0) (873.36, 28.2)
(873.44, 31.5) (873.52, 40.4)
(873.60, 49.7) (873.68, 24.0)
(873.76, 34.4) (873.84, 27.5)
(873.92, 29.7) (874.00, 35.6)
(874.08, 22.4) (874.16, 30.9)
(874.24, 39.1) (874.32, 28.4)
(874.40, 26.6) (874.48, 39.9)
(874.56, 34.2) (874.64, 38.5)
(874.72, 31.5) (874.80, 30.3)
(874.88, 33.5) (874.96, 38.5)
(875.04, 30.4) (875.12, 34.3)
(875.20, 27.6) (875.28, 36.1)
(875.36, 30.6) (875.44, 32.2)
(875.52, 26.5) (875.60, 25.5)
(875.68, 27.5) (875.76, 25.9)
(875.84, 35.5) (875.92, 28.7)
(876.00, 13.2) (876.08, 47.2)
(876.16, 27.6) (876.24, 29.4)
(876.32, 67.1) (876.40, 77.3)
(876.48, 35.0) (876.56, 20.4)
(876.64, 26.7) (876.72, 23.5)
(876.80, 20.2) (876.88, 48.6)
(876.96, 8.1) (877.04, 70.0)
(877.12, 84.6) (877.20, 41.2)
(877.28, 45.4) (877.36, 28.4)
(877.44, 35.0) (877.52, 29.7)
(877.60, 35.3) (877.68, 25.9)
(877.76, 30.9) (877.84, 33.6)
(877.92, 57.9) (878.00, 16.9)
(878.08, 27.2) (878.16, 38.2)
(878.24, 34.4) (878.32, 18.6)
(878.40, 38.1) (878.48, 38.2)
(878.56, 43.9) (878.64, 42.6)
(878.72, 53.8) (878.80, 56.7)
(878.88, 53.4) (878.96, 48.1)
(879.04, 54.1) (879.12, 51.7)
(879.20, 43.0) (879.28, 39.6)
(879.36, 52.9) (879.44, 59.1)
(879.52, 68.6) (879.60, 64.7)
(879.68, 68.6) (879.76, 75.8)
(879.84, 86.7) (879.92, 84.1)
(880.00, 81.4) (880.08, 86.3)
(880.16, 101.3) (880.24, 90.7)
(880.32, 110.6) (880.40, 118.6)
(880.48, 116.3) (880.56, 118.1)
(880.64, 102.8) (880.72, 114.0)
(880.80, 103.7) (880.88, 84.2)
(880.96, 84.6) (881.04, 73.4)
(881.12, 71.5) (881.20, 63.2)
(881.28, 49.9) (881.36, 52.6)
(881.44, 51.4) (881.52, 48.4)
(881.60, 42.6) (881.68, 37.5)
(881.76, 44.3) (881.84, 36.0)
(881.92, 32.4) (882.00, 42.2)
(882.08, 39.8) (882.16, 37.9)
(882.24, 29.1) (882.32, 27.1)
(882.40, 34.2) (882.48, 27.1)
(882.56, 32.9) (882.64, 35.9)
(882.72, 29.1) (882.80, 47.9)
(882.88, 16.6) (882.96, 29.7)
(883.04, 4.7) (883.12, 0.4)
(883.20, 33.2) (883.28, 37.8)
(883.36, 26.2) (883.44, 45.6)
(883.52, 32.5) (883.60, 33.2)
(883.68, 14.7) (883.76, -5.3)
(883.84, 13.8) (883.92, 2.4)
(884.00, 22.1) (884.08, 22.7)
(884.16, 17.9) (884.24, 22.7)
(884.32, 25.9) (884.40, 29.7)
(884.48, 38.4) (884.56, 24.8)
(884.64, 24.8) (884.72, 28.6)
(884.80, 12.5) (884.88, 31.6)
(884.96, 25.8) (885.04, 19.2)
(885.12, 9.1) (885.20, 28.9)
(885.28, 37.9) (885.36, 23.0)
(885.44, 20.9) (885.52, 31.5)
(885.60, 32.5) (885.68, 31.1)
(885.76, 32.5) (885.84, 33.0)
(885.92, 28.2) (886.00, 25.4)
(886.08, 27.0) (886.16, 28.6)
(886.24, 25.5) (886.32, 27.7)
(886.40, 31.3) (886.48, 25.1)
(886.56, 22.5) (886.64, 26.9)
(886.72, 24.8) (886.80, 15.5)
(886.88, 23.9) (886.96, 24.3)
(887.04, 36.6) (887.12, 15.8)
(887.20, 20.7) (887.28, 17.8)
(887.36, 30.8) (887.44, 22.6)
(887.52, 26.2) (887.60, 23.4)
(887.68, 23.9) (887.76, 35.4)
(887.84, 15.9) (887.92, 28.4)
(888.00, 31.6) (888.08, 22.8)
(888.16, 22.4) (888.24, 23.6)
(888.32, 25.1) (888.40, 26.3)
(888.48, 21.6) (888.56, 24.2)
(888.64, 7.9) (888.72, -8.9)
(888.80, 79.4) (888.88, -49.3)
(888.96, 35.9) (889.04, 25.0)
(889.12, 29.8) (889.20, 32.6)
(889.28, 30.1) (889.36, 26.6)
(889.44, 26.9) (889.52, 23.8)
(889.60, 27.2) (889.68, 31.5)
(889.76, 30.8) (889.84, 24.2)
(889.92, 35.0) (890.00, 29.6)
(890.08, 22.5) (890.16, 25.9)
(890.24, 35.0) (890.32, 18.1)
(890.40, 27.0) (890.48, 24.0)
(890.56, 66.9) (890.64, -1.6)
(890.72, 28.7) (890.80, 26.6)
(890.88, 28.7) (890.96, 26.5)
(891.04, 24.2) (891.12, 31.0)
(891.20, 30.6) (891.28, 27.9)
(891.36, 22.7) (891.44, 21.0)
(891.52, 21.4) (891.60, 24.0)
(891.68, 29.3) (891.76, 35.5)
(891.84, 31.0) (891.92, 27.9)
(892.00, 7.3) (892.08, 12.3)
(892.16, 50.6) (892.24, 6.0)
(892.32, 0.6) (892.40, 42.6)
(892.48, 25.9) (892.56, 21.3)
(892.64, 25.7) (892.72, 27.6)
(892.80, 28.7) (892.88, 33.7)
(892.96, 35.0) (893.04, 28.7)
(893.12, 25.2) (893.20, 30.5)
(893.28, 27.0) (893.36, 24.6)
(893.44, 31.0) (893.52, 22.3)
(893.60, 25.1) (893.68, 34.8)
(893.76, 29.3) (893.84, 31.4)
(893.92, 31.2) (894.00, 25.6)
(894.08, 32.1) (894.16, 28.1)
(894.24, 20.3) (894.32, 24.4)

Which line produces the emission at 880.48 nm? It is [O III] 5007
